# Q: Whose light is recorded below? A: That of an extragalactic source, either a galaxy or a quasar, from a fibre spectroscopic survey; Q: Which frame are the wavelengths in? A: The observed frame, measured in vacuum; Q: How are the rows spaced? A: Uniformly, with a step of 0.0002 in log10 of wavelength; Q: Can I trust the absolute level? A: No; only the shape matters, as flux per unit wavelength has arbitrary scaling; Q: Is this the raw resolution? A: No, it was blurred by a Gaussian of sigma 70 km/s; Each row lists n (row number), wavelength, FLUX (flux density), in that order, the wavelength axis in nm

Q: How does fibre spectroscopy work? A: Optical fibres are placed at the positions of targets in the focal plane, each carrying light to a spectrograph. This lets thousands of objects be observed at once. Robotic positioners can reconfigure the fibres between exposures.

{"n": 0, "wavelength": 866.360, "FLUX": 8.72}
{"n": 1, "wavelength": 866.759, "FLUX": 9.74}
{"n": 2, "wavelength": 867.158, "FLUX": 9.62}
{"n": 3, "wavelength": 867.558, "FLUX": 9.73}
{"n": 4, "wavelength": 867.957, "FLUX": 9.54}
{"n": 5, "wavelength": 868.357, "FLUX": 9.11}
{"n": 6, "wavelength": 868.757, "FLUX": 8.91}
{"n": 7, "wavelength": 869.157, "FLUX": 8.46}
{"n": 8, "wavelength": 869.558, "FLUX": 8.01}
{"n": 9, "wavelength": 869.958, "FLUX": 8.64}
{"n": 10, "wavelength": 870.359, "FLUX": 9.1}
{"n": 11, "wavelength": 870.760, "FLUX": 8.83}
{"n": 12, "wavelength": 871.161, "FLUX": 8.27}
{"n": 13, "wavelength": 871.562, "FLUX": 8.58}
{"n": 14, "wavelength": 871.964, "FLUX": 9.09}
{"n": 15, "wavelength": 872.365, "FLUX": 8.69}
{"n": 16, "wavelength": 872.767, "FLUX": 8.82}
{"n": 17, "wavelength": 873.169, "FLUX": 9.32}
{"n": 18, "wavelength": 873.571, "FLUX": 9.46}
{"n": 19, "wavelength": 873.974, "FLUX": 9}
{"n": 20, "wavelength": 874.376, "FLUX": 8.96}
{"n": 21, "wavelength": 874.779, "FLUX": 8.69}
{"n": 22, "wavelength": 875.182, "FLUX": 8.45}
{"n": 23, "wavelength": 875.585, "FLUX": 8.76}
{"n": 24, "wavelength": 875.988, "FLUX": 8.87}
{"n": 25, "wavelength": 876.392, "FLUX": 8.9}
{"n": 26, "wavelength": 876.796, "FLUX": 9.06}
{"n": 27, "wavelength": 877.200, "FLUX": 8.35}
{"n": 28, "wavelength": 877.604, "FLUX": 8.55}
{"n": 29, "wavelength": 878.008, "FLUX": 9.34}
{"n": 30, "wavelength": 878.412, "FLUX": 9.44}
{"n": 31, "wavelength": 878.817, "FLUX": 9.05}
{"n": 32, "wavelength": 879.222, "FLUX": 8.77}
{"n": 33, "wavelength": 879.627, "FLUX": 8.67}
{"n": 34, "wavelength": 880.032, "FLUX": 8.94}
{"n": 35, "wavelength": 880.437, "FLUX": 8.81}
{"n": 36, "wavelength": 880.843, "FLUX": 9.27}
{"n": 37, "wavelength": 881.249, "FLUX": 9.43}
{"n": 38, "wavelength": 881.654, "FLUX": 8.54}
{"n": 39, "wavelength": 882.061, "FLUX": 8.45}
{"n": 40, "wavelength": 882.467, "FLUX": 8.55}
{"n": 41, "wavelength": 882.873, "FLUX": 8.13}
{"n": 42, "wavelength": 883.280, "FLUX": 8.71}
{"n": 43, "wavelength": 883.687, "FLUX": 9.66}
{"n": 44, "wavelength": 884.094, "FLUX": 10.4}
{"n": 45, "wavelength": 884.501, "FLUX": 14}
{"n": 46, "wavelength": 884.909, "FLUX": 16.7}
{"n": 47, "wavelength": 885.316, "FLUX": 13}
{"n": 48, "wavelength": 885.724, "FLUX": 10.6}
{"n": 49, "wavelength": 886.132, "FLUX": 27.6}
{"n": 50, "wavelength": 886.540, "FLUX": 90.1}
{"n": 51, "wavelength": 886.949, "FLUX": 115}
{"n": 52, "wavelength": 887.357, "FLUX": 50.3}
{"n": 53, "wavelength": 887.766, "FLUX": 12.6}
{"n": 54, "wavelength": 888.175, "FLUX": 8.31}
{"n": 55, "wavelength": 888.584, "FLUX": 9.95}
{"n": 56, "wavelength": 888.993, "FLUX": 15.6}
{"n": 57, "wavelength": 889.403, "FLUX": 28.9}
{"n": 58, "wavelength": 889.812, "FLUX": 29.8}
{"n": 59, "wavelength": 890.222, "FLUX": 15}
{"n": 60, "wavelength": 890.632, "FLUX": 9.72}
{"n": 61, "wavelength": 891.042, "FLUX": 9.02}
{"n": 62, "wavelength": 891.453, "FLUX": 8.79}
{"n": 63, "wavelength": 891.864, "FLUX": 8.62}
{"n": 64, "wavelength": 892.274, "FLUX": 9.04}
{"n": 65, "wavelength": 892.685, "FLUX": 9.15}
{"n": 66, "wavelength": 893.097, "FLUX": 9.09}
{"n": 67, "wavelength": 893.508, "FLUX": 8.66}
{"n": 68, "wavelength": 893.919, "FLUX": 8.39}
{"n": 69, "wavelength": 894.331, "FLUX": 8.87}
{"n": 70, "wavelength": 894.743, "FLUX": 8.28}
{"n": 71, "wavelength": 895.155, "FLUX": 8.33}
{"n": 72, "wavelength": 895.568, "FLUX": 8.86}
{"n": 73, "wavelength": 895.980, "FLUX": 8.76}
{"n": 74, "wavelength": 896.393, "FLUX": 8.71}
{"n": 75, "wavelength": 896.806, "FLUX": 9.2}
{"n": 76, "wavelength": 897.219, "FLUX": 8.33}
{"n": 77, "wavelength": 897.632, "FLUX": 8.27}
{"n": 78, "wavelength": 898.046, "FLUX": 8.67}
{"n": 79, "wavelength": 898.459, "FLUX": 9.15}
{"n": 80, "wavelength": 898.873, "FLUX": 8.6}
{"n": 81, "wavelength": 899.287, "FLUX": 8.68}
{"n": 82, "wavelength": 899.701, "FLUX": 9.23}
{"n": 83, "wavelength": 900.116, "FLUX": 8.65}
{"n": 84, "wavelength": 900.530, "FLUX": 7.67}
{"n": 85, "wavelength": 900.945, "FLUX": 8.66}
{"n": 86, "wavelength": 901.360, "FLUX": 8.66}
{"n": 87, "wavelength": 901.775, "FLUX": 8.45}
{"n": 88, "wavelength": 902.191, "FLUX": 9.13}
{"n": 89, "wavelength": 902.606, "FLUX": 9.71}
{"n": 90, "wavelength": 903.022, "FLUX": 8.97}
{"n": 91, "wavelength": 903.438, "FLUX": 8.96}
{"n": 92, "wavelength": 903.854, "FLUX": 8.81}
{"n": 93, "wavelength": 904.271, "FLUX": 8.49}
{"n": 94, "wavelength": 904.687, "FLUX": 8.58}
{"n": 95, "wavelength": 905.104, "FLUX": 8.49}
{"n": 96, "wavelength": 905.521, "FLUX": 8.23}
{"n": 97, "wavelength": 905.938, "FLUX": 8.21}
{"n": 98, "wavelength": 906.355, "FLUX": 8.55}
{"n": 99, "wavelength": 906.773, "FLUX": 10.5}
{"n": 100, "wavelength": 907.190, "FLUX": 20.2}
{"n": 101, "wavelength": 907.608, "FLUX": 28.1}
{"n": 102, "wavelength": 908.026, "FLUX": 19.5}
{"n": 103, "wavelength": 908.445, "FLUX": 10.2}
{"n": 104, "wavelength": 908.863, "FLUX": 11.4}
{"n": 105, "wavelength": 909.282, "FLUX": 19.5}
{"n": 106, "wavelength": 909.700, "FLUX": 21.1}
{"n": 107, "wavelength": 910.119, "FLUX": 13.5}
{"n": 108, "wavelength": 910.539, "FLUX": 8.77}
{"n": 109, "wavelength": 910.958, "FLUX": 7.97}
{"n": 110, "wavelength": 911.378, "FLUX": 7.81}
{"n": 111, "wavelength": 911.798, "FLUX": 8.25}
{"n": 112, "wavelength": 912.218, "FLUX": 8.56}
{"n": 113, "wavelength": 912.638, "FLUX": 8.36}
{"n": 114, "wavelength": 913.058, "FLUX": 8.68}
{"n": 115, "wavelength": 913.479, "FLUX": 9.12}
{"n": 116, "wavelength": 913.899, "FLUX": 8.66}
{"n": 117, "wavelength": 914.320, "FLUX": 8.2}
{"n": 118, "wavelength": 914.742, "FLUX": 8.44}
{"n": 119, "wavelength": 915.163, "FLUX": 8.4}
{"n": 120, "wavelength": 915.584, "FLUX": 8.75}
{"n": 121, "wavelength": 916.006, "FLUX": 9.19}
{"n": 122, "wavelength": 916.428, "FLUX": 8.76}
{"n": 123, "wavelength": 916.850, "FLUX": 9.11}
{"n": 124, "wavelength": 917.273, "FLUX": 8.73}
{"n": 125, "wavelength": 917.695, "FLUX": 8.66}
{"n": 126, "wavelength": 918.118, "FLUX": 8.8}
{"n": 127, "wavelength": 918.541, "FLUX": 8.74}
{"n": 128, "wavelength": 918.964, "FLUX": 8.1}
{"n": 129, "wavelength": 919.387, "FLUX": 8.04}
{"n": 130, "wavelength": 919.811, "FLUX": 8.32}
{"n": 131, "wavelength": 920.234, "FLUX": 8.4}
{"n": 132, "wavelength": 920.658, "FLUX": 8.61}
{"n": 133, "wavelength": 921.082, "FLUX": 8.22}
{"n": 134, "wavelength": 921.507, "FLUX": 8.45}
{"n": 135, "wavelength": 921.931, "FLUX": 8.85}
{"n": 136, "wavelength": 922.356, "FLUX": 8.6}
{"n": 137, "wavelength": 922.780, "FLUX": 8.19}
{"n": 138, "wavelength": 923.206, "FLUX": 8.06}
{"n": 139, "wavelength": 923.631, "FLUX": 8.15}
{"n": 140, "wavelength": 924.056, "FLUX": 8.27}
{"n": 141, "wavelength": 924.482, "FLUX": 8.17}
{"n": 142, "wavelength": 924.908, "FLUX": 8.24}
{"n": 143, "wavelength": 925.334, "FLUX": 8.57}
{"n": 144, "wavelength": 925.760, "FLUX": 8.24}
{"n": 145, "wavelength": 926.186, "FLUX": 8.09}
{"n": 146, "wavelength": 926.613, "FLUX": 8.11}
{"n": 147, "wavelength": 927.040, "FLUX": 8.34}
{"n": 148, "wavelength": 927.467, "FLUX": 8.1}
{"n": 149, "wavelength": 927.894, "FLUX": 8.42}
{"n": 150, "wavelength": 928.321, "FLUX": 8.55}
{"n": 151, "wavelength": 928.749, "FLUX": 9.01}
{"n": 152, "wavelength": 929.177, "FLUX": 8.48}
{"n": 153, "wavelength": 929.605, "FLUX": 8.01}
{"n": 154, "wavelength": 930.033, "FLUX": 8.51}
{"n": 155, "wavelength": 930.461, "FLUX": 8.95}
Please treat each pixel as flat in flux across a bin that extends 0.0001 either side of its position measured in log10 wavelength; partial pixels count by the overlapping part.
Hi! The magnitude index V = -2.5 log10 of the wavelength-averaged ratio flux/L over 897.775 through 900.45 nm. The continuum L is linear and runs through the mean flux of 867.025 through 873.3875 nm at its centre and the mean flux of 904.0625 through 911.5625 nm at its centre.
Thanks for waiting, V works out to 0.33 mag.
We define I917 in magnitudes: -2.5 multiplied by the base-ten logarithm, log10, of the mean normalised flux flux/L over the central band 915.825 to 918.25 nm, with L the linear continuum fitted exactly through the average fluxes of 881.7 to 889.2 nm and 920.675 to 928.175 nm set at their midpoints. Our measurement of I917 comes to 0.26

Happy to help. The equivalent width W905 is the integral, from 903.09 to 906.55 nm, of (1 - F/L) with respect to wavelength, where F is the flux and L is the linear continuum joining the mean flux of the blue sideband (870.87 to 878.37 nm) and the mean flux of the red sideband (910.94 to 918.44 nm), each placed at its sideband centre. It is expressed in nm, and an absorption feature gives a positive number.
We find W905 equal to 0.04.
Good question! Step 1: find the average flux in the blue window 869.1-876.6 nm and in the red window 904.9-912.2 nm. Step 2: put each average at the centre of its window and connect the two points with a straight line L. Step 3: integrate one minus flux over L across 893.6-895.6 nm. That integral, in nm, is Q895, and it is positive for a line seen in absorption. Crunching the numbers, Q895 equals 0.49 nm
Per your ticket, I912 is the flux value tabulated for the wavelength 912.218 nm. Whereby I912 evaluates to 8.56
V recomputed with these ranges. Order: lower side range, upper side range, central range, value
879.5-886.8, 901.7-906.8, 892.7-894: 0.40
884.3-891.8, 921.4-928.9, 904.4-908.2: 0.30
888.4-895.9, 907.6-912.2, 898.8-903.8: 0.39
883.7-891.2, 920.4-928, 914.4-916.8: 0.40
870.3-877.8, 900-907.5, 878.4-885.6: -0.10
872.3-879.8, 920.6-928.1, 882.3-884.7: -0.13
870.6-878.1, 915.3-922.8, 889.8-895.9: -0.15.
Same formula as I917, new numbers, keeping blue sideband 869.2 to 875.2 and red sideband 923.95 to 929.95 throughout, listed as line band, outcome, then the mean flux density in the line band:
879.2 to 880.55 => -0.01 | 8.8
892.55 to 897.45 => -0.01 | 8.71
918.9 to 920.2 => 0.03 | 8.2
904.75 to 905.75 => 0.02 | 8.39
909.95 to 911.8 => -0.10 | 9.27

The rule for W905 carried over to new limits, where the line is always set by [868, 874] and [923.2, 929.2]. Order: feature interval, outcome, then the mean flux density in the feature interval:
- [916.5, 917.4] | -0.05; 8.91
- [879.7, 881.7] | -0.06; 9.02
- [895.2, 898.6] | -0.05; 8.72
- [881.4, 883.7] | 0.03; 8.61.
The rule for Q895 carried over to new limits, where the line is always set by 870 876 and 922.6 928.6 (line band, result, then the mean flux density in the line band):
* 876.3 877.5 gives 0.01 nm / 8.74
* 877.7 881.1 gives -0.10 nm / 9.03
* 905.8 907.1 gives -0.26 nm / 10.2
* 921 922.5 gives -0.05 nm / 8.55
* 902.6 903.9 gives -0.08 nm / 9.06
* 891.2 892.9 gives -0.05 nm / 8.9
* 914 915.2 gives 0.00 nm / 8.36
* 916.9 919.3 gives -0.08 nm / 8.61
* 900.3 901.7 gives 0.03 nm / 8.35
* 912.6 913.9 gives -0.06 nm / 8.76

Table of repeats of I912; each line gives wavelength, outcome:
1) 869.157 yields 8.46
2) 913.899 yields 8.66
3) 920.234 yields 8.4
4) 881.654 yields 8.54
